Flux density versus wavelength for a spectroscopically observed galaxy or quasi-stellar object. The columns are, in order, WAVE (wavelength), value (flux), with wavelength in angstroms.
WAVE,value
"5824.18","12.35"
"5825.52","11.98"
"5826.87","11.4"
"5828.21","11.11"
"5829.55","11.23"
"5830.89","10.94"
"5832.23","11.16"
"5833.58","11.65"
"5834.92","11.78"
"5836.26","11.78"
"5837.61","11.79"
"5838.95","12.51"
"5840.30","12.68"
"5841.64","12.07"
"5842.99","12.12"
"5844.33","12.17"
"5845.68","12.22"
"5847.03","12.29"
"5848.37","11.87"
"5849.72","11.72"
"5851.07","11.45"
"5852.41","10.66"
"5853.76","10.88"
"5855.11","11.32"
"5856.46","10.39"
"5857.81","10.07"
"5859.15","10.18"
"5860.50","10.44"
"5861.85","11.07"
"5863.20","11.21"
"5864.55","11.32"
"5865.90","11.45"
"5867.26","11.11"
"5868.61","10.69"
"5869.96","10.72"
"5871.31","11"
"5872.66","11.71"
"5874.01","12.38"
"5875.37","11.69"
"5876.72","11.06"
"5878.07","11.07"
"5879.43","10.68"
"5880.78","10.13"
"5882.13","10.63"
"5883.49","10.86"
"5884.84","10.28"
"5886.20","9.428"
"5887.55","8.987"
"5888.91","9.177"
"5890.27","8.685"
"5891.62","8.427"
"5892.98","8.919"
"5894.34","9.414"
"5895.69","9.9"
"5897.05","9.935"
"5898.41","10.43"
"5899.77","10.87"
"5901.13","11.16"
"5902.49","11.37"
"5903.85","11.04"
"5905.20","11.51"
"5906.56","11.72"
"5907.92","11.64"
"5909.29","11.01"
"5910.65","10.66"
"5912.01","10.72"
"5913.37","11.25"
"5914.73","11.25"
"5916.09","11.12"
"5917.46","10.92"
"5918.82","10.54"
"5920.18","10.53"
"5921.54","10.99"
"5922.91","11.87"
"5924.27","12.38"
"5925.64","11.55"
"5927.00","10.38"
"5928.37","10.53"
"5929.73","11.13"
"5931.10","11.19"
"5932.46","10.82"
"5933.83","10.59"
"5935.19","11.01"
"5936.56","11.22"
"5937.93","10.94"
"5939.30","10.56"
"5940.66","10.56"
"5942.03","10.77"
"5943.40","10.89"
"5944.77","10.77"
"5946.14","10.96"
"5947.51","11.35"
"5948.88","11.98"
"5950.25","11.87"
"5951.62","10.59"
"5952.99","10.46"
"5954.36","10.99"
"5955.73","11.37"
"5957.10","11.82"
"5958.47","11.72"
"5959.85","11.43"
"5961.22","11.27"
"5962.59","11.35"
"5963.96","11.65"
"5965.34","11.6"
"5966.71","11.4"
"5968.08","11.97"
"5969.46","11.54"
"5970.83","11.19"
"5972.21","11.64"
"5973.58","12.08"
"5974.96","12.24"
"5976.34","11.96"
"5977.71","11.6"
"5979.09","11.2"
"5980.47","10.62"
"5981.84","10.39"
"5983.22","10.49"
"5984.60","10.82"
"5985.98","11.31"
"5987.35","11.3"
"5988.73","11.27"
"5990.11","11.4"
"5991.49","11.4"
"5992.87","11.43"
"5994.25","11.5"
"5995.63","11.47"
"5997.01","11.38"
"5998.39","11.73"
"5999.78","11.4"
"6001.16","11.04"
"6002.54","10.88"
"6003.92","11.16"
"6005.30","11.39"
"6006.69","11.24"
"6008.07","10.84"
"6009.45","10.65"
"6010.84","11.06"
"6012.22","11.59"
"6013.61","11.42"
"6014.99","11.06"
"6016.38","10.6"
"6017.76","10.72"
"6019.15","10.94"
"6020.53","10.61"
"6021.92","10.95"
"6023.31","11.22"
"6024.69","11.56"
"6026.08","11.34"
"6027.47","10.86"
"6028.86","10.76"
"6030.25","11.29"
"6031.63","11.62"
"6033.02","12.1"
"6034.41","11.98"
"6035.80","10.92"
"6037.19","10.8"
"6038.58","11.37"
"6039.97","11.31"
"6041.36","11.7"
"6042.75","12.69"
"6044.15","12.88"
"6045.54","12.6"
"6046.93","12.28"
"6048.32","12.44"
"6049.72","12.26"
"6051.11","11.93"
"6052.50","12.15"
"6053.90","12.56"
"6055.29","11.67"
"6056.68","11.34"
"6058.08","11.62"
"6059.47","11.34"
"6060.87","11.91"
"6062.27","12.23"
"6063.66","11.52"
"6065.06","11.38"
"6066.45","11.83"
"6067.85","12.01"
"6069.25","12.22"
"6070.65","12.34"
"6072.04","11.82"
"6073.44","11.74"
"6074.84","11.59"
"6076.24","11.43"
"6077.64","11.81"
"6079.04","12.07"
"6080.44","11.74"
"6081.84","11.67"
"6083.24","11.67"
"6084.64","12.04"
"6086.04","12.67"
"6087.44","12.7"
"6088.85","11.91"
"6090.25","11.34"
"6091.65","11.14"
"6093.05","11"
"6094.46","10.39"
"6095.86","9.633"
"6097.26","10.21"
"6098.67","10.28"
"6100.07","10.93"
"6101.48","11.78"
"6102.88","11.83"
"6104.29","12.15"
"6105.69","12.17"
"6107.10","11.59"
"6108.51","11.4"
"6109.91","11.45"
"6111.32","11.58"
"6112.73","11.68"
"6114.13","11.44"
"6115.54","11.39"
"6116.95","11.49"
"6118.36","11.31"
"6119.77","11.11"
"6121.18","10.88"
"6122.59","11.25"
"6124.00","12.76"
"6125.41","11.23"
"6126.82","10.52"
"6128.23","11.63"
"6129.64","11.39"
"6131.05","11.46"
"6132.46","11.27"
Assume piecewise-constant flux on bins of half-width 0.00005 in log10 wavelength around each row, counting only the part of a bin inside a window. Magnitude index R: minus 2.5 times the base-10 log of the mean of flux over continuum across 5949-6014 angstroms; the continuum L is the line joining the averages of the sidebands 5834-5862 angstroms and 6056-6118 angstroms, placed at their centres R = 0.02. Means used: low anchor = 11.5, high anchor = 11.6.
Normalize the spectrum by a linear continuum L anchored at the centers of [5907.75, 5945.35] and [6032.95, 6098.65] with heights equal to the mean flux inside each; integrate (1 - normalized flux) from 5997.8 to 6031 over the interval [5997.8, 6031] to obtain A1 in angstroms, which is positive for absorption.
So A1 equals 1.0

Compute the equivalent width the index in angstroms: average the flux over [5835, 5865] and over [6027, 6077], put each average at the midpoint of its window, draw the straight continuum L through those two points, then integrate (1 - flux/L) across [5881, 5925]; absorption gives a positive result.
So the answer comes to 3.8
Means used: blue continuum 11.5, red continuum 11.8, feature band 10.5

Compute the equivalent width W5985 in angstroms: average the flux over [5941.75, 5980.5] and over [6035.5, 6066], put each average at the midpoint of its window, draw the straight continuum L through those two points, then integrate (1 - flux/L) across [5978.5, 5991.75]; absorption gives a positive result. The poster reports 0.60 angstroms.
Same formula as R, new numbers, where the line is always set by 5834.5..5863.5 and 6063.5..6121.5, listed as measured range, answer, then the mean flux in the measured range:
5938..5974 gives 0.02 mag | 11.3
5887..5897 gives 0.25 mag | 9.13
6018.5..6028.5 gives 0.04 mag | 11.1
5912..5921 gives 0.06 mag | 10.9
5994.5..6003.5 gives 0.02 mag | 11.3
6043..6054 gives -0.08 mag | 12.4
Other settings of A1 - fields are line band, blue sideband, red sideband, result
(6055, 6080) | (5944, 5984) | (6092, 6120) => -1.11 angstroms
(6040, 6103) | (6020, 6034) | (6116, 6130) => -2.42 angstroms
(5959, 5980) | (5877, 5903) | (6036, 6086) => -1.37 angstroms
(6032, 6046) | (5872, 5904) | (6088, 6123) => -1.08 angstroms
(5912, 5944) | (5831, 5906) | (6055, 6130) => 0.30 angstroms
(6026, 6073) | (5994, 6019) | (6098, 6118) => -2.05 angstroms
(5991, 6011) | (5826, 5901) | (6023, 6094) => 0.49 angstroms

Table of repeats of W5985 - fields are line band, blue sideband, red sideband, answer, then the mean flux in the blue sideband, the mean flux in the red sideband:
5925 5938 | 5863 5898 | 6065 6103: -0.3 angstroms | 10.4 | 11.5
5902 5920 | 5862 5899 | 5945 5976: -0.5 angstroms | 10.4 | 11.5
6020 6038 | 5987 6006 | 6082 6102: 0.1 angstroms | 11.3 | 11.3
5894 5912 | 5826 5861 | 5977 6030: 0.8 angstroms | 11.5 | 11.1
